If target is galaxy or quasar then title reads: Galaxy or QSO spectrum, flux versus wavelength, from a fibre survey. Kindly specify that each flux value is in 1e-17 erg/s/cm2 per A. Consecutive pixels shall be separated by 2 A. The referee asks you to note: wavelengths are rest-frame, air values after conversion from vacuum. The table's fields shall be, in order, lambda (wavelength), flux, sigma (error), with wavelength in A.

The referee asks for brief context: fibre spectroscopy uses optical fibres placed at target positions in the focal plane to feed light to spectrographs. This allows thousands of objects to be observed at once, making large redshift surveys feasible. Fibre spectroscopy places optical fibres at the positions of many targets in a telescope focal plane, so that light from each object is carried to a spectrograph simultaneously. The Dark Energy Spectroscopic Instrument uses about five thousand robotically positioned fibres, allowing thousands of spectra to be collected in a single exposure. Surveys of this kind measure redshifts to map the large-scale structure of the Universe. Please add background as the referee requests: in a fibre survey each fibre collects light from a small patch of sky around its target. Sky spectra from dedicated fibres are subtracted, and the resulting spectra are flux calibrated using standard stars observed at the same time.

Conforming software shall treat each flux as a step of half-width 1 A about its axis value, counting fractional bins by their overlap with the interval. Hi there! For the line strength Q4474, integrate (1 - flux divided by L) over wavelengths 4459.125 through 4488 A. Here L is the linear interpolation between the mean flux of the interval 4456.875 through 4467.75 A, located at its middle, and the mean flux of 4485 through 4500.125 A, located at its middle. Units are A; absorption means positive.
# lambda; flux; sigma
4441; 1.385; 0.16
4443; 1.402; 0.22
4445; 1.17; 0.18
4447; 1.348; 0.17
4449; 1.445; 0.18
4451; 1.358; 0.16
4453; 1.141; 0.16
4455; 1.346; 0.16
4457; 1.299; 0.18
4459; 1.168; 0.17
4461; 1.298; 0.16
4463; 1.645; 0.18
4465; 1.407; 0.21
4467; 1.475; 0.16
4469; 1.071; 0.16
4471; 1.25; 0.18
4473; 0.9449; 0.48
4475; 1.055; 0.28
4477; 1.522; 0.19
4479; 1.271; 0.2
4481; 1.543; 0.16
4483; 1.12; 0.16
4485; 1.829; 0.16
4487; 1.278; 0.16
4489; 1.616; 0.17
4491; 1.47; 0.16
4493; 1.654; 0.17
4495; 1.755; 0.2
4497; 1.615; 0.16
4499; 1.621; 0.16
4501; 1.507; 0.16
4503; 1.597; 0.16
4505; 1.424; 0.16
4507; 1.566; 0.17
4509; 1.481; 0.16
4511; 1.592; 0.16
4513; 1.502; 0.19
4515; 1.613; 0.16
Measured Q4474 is 2.6 A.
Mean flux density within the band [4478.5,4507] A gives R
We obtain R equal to 1.53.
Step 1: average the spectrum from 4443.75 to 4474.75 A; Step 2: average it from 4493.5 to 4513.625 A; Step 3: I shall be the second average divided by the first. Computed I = 1.2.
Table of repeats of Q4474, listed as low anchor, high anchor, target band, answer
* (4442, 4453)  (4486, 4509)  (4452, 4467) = 0.5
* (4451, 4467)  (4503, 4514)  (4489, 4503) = -1.2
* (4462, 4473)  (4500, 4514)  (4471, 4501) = -0.4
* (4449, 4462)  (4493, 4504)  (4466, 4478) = 1.6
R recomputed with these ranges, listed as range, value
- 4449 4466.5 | 1.34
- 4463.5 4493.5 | 1.37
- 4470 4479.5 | 1.21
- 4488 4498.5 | 1.62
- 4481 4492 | 1.47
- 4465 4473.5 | 1.23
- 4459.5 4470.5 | 1.36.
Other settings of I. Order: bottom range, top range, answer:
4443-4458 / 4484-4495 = 1.21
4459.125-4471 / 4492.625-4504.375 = 1.20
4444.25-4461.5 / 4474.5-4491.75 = 1.10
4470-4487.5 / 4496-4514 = 1.18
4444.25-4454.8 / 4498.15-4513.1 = 1.18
